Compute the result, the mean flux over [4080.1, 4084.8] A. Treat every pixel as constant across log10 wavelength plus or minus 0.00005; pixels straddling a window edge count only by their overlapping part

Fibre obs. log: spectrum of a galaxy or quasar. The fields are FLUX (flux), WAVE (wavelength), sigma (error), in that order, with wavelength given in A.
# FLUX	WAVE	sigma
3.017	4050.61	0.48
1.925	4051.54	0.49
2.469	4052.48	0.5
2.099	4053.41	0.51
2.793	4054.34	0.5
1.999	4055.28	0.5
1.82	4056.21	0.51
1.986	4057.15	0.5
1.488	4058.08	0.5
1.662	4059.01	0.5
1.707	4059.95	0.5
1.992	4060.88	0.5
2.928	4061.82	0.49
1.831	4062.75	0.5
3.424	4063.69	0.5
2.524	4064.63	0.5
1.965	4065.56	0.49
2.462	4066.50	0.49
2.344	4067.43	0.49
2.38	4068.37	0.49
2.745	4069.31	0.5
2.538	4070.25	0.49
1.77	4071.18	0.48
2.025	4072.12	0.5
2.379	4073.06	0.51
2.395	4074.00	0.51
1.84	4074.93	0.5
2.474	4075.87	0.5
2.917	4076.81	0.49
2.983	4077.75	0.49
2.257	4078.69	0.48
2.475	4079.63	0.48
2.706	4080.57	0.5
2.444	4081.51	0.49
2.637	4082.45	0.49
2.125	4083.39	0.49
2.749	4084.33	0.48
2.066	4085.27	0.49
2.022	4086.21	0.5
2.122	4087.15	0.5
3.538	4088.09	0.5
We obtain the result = 2.53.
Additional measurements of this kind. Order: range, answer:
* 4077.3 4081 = 2.6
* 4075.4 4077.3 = 2.69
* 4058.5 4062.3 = 2.07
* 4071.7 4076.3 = 2.22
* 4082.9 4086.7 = 2.24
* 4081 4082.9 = 2.54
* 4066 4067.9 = 2.4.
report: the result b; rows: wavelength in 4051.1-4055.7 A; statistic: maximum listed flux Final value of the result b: 2.793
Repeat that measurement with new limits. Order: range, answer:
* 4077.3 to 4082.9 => 2.983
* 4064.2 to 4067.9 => 2.524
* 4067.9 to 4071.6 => 2.745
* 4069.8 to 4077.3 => 2.917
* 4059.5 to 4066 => 3.424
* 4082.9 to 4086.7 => 2.749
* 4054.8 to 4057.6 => 1.999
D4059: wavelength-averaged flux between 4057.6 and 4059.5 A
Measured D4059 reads 1.58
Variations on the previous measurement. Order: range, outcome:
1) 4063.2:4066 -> 2.64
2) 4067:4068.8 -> 2.36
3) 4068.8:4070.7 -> 2.63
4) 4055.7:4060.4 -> 1.74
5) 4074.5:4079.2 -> 2.5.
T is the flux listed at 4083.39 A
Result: 2.125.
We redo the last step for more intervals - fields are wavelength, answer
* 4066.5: 2.462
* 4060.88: 1.992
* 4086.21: 2.022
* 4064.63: 2.524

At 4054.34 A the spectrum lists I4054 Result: 2.793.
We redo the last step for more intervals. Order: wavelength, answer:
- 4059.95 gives 1.707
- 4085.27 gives 2.066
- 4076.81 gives 2.917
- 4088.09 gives 3.538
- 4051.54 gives 1.925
